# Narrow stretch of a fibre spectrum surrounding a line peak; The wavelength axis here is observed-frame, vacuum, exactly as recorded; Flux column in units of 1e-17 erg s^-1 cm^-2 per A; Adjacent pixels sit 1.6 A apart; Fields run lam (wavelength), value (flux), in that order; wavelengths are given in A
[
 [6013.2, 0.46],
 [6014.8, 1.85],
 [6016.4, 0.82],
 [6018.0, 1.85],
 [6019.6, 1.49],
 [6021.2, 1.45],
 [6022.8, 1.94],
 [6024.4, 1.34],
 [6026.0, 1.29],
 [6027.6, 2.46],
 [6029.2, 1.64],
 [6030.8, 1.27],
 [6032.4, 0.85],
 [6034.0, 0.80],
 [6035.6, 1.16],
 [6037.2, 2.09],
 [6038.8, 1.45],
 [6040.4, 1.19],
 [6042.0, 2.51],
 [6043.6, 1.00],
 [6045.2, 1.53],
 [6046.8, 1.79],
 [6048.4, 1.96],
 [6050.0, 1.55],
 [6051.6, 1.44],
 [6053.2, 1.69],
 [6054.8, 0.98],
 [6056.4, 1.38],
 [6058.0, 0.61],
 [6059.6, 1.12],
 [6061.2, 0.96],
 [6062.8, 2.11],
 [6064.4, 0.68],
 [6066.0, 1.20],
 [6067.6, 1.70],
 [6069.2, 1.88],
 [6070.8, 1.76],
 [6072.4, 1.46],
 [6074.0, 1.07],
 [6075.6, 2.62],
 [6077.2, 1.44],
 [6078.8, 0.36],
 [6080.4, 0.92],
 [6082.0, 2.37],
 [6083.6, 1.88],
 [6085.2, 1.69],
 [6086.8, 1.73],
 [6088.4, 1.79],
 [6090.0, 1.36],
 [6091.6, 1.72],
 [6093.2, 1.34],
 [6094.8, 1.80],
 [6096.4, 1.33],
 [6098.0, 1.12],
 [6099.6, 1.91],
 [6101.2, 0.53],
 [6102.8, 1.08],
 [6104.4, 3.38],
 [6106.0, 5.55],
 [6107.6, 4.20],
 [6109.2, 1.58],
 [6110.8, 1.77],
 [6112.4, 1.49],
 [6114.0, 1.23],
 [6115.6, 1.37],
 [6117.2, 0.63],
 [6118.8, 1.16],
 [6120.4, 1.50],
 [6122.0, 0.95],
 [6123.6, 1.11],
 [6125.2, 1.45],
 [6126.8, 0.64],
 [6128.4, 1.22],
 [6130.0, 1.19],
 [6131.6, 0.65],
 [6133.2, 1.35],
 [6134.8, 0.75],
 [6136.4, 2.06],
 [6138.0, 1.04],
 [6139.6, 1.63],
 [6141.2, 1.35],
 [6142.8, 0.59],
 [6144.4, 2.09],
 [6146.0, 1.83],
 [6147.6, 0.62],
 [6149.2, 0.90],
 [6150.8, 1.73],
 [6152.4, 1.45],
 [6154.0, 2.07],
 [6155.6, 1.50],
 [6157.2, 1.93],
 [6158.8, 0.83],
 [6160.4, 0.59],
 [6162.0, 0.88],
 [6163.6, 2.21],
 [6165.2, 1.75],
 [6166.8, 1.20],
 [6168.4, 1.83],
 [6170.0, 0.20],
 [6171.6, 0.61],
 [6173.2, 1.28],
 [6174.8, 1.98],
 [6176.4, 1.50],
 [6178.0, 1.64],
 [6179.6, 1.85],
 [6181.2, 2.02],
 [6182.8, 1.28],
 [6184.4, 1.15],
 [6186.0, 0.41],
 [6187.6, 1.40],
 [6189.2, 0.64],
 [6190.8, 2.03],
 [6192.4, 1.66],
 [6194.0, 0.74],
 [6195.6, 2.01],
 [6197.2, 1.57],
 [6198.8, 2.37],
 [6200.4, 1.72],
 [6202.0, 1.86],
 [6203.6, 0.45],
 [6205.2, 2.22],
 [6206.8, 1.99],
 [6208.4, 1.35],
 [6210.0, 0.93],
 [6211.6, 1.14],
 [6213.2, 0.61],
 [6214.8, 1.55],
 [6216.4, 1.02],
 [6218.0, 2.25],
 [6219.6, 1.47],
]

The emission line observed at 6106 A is H-beta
